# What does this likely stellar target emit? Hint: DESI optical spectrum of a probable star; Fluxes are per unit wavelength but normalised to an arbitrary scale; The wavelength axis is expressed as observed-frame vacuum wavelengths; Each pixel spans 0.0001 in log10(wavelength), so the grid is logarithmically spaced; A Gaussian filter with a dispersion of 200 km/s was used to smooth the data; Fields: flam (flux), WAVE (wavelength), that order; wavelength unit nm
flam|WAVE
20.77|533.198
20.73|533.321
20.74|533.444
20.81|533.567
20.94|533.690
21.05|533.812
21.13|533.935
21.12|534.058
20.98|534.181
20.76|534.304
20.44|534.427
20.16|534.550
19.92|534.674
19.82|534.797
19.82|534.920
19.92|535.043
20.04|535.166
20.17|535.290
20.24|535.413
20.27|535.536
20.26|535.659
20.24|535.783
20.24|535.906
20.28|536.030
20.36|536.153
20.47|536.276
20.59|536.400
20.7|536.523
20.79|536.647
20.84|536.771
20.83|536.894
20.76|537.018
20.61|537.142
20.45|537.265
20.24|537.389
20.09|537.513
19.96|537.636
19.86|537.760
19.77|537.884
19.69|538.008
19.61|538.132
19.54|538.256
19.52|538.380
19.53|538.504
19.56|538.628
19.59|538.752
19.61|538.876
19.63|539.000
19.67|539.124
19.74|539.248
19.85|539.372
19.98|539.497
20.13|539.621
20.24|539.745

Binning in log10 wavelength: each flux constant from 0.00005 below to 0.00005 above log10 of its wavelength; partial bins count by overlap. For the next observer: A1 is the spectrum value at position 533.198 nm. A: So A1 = 20.77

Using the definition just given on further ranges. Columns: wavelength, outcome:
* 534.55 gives 20.16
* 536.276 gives 20.47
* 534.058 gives 21.12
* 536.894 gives 20.83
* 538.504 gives 19.53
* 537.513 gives 20.09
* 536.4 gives 20.59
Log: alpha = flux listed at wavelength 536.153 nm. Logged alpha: 20.36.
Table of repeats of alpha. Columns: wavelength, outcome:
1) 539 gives 19.63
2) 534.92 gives 19.82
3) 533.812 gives 21.05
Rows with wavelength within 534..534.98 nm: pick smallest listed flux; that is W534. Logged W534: 19.82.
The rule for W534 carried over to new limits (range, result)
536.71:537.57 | 20.09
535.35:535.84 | 20.24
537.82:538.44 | 19.52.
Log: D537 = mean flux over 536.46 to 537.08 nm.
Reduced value 20.8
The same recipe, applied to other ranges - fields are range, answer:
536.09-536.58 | 20.6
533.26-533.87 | 20.9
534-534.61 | 20.7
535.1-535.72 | 20.2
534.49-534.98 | 19.9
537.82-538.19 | 19.7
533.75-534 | 21.2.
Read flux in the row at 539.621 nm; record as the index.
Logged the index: 20.13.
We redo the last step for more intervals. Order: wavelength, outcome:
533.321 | 20.73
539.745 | 20.24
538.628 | 19.56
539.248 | 19.74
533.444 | 20.74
